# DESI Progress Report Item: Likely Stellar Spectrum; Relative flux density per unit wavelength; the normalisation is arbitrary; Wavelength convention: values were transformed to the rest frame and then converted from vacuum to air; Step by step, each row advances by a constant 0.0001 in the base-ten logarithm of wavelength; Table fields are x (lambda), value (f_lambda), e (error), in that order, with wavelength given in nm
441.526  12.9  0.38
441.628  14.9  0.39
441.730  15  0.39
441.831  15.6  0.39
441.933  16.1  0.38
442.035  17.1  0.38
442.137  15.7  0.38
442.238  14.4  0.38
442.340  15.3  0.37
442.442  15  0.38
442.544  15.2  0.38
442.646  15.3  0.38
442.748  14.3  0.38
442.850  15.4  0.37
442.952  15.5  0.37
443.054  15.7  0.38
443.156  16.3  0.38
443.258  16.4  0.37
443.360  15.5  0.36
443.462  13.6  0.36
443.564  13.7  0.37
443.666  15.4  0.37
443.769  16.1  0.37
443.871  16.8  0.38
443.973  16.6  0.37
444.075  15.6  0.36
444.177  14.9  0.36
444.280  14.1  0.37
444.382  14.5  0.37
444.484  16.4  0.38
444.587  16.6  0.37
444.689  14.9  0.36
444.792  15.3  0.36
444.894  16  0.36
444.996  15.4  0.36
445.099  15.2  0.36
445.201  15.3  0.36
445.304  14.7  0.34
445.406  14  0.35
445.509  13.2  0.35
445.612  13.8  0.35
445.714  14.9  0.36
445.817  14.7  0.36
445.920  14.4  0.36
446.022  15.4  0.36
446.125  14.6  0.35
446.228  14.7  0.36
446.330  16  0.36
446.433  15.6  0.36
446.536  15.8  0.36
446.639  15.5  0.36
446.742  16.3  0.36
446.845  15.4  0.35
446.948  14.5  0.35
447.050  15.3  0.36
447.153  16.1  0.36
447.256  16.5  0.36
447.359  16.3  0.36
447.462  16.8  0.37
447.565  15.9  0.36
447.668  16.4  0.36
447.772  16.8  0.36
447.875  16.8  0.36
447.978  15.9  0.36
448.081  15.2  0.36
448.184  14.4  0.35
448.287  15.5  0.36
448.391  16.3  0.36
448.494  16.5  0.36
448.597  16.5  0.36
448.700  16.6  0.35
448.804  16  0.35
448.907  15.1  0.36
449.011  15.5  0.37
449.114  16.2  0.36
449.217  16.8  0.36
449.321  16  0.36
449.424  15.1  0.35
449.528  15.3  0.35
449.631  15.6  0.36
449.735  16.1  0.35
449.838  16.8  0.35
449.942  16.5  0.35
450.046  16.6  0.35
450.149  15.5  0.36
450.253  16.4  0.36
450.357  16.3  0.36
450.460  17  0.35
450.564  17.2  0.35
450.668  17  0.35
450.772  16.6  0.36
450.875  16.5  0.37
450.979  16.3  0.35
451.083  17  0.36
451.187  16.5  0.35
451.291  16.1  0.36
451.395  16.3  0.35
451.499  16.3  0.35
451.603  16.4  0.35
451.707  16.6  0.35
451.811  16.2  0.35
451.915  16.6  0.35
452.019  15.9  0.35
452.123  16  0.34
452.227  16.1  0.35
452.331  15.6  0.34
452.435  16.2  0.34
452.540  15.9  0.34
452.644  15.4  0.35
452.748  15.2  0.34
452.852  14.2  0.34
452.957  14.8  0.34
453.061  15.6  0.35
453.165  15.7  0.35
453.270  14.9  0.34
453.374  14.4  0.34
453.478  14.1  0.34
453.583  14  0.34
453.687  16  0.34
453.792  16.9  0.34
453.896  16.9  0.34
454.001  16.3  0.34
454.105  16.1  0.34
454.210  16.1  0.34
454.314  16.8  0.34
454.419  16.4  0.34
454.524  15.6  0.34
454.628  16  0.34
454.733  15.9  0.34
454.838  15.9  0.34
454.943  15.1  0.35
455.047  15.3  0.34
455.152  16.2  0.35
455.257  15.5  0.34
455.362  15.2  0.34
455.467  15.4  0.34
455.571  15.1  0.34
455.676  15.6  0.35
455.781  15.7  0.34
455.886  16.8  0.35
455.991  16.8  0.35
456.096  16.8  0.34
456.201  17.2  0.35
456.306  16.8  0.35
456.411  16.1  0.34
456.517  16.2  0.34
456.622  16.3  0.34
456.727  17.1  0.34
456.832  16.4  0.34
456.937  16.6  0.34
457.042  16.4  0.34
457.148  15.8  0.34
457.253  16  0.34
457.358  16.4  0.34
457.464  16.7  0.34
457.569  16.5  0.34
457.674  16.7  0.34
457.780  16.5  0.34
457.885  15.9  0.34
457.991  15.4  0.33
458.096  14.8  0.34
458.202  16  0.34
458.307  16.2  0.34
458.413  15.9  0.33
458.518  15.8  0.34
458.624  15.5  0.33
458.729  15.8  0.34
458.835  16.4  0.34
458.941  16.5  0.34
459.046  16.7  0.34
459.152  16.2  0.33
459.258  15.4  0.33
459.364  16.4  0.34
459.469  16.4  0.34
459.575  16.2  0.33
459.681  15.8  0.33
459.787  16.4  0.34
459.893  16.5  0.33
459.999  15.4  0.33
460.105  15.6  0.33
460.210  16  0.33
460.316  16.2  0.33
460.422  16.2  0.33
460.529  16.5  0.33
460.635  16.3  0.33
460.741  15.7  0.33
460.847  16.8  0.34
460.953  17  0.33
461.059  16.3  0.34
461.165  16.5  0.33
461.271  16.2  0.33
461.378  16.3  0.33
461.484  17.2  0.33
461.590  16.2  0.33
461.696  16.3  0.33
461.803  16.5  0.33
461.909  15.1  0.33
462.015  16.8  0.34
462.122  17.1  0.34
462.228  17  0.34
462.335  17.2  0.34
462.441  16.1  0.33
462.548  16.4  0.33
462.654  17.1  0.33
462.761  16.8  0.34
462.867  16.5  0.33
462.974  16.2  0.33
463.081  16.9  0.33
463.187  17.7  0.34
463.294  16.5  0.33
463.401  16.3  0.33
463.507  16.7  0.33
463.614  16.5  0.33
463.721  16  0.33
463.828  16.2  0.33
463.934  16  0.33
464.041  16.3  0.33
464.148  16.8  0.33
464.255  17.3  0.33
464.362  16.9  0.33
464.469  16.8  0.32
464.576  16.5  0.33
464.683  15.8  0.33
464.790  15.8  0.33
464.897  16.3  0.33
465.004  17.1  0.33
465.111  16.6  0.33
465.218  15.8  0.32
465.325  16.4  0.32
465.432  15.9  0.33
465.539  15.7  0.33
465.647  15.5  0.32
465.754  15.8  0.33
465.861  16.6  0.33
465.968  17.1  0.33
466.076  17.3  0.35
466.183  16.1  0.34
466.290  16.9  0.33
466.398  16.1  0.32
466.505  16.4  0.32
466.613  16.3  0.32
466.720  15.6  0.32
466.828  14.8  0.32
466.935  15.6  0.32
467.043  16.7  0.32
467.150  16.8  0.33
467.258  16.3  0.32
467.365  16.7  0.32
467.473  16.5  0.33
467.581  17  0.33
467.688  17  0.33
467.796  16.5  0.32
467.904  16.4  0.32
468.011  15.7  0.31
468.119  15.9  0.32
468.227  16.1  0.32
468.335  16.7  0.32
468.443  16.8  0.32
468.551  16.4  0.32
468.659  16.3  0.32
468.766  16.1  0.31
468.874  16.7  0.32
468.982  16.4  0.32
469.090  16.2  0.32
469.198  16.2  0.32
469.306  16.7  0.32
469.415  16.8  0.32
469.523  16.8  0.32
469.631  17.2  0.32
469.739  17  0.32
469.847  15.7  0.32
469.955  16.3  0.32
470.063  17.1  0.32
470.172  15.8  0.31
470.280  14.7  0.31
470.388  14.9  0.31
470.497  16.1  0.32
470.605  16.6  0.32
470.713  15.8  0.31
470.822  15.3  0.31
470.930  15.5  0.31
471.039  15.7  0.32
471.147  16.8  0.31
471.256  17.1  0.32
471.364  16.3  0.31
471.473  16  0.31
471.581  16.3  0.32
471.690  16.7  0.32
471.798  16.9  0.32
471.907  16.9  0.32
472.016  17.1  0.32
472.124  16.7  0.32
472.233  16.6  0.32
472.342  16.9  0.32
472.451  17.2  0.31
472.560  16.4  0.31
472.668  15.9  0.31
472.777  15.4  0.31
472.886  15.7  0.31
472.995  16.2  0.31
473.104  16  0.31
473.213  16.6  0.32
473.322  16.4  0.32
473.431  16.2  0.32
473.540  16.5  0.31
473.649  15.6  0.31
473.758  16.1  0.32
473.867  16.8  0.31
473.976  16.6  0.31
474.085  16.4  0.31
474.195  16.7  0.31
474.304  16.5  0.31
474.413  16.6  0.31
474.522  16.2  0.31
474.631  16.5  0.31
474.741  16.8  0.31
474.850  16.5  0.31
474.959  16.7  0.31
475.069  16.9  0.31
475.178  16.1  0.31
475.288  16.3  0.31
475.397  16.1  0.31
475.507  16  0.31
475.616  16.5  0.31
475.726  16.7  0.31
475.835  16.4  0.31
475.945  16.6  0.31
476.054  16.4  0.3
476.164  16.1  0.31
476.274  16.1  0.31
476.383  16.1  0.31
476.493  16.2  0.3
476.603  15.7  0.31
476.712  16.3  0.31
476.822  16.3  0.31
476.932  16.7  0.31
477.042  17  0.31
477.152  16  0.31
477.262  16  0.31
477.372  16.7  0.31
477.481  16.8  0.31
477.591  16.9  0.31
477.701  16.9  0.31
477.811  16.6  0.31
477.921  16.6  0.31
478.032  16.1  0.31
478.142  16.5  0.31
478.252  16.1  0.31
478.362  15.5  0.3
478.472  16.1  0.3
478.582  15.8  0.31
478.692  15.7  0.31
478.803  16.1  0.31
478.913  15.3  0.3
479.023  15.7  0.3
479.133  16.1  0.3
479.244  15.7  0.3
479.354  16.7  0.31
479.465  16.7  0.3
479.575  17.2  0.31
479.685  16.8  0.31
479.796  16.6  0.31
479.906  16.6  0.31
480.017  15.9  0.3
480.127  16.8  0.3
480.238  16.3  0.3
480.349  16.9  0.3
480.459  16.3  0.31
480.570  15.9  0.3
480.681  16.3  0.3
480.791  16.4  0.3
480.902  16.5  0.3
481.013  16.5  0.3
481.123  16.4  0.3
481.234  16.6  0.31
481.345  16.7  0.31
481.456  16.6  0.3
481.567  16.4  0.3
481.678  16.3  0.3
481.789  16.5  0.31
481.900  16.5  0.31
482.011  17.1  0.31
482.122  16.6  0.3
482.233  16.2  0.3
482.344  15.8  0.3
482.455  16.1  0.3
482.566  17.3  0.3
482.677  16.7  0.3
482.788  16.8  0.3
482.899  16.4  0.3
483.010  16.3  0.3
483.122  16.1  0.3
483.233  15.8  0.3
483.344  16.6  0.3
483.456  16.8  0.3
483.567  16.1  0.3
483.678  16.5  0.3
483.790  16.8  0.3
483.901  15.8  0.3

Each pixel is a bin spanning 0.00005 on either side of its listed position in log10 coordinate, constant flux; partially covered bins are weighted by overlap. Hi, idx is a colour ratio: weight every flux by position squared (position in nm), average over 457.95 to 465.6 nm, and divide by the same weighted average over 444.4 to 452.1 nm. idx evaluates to 1.09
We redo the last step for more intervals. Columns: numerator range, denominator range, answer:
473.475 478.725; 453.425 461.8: 1.10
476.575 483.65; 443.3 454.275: 1.19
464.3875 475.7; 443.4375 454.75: 1.14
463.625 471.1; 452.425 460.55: 1.07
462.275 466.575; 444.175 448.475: 1.16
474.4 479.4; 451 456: 1.14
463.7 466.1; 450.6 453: 1.08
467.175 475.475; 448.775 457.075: 1.11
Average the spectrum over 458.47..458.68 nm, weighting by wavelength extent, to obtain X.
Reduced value 15.7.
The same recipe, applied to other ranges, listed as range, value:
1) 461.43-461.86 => 16.6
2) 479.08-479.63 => 16.5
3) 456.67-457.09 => 16.7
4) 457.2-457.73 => 16.5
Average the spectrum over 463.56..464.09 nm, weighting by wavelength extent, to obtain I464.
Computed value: 16.2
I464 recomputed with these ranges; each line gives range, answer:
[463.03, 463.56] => 16.8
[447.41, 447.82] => 16.4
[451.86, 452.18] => 16.2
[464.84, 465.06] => 16.7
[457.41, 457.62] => 16.6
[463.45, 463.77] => 16.4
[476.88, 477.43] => 16.5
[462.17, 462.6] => 16.7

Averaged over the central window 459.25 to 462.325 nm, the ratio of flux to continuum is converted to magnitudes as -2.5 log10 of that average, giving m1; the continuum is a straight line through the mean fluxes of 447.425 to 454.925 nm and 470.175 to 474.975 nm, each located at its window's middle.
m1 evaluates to -0.01 mag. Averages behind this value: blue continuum 16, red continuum 16.3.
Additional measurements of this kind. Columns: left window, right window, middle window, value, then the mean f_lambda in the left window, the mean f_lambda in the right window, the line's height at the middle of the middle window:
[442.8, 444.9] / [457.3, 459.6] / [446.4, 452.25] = -0.03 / 15.5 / 16.1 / 15.7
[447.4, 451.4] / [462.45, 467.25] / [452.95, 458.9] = 0.02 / 16.2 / 16.4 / 16.3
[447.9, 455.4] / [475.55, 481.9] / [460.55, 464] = -0.03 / 15.9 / 16.4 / 16.1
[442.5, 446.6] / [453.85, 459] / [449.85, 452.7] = -0.04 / 15.2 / 16.1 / 15.7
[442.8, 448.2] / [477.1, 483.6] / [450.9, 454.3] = -0.02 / 15.4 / 16.4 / 15.6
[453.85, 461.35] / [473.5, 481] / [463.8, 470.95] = 0.00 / 16.1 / 16.4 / 16.2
